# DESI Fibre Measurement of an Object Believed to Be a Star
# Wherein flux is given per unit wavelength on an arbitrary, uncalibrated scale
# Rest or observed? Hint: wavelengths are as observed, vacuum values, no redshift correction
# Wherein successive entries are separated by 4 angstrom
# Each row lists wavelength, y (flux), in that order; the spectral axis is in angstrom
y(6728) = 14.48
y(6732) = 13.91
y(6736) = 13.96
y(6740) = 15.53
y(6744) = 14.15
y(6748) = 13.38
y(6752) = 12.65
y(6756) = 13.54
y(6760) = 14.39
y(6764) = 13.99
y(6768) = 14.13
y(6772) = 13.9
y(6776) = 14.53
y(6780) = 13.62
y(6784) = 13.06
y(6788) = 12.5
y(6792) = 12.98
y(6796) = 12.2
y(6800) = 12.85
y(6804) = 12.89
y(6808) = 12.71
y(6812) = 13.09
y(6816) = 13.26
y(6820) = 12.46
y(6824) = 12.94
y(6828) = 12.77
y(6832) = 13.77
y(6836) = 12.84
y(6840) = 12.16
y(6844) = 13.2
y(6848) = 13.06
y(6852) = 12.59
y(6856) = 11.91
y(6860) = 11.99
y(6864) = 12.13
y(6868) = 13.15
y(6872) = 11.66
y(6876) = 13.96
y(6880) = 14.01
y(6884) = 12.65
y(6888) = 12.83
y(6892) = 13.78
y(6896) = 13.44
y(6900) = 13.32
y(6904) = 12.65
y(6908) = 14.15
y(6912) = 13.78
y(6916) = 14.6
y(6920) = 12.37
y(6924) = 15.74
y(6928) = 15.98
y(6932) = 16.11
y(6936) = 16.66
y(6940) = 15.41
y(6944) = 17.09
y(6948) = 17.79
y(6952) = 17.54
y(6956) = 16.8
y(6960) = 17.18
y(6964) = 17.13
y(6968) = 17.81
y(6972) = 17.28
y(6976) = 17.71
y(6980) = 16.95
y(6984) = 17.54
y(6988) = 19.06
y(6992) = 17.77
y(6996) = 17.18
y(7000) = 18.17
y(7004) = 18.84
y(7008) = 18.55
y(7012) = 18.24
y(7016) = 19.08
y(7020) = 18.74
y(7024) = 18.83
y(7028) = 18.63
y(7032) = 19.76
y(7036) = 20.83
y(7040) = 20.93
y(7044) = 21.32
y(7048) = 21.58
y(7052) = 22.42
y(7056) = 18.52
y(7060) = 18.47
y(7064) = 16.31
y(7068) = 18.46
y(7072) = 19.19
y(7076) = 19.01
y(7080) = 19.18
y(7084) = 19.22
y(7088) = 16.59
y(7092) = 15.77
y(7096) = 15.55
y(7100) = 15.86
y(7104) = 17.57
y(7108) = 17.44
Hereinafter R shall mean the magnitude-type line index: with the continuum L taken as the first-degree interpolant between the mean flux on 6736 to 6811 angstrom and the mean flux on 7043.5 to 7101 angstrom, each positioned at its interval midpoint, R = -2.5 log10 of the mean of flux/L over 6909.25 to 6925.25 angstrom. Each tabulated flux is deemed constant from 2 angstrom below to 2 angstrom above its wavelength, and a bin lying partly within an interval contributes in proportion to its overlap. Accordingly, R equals 0.13 mag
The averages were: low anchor 13.5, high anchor 18.5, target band 14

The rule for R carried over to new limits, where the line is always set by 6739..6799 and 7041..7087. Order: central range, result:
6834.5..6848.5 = 0.17 mag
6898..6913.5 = 0.21 mag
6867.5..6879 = 0.20 mag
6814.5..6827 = 0.14 mag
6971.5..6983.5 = 0.02 mag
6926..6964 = 0.02 mag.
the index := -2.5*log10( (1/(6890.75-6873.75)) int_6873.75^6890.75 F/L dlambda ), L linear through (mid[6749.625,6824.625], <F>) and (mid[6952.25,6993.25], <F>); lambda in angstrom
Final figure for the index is 0.16 mag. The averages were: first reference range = 13.3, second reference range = 17.5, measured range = 13.4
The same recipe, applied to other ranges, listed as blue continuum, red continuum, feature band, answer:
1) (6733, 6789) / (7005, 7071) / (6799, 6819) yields 0.15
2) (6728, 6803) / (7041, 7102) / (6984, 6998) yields -0.04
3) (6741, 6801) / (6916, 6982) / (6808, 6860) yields 0.14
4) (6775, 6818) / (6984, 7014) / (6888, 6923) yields 0.17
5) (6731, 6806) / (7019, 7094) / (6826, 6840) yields 0.14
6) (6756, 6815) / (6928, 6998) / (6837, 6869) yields 0.18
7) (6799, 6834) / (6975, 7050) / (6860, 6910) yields 0.15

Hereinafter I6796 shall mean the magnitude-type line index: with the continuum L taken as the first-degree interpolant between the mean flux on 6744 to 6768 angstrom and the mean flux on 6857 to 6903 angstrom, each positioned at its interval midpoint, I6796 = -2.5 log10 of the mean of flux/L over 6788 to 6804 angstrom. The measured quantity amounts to 0.06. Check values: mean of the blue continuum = 13.7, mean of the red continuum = 13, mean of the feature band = 12.7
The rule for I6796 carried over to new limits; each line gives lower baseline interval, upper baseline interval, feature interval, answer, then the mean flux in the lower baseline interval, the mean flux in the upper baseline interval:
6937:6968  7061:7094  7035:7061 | -0.16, 17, 18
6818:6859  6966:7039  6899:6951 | 0.05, 12.8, 18.4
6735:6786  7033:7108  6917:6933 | 0.10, 13.9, 18.7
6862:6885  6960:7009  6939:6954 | -0.06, 12.9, 17.8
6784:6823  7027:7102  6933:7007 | -0.05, 12.8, 18.8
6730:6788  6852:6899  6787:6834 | 0.04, 13.9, 12.9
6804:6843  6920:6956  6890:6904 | 0.13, 12.9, 16.3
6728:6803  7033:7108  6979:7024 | -0.04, 13.6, 18.7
